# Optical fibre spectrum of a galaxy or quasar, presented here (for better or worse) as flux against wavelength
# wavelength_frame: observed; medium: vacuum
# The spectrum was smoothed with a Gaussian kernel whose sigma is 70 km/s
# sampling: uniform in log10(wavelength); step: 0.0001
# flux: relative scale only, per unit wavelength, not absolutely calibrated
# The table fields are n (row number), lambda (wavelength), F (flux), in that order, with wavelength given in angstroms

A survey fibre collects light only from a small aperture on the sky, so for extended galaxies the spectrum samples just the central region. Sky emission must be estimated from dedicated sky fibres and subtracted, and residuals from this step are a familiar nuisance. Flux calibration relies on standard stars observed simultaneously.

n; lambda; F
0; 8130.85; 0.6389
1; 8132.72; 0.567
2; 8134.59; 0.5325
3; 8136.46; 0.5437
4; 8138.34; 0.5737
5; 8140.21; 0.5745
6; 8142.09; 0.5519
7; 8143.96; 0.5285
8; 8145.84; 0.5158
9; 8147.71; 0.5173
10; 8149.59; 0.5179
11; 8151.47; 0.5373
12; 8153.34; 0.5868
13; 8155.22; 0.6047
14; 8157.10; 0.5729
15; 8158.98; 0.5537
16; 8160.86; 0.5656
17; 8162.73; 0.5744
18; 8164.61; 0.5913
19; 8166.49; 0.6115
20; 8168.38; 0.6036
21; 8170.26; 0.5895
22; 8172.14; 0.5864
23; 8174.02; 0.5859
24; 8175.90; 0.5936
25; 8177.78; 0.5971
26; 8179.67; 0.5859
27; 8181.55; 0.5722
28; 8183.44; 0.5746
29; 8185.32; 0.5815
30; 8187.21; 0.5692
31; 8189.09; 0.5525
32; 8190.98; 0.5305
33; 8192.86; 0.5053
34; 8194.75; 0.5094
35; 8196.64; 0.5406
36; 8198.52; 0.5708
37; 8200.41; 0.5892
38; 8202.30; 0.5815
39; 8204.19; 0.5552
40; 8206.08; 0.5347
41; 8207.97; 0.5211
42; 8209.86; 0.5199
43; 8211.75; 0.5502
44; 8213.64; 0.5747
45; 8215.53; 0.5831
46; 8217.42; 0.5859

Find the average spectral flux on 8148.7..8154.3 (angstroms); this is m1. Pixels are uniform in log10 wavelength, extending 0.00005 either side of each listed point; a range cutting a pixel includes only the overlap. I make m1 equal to 0.548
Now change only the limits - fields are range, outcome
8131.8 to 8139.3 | 0.555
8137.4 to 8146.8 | 0.549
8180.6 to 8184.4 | 0.574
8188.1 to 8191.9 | 0.542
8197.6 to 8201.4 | 0.58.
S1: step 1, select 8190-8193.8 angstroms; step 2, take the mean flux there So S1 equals 0.518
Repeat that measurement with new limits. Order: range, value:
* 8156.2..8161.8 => 0.565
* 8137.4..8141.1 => 0.574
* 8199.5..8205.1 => 0.575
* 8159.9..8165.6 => 0.578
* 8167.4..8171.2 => 0.595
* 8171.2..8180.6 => 0.59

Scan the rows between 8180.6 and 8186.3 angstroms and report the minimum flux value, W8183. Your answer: 0.5722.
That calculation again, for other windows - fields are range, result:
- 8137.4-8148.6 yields 0.5158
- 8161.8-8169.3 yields 0.5744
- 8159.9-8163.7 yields 0.5656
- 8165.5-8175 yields 0.5859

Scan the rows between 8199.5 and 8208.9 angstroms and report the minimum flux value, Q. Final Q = 0.5211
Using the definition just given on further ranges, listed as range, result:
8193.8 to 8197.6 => 0.5094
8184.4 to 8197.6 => 0.5053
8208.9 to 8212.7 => 0.5199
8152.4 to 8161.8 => 0.5537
